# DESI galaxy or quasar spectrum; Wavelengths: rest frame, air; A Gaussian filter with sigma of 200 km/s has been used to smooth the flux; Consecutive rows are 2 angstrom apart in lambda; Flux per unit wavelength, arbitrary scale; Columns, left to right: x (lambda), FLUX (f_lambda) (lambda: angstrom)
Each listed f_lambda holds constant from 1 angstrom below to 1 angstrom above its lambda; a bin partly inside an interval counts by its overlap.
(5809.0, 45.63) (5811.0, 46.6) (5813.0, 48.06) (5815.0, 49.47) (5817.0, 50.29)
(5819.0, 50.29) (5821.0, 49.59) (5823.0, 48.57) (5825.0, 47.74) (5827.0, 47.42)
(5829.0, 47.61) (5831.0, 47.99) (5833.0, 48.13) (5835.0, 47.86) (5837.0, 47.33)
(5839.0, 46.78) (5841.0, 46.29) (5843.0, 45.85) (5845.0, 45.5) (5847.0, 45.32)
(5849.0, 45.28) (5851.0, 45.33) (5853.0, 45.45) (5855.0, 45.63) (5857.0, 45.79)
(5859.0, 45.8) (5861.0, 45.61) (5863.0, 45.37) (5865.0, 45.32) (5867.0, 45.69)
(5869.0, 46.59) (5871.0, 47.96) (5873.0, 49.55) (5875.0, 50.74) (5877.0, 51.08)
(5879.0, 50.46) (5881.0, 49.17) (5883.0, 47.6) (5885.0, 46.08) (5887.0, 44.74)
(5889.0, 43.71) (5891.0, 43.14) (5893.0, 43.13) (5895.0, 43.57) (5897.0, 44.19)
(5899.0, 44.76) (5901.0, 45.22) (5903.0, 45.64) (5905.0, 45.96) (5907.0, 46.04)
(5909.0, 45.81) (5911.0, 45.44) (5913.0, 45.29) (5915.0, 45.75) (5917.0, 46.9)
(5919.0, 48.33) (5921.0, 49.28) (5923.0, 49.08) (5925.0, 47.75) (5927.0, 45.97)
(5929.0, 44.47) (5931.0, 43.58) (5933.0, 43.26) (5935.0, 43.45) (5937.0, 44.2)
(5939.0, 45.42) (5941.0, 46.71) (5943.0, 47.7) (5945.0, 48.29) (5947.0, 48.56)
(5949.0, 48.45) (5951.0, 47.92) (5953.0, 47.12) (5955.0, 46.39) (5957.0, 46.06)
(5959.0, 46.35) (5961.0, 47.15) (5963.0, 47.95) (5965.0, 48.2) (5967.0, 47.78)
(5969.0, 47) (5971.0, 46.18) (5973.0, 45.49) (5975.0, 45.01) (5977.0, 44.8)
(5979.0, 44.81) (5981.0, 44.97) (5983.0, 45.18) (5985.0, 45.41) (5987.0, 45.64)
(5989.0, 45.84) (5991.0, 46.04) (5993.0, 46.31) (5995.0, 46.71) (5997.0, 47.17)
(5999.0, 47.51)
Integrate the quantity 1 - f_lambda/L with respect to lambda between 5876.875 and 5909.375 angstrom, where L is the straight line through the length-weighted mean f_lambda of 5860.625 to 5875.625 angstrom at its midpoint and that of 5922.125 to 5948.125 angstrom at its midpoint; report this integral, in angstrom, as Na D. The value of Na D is 0.6 angstrom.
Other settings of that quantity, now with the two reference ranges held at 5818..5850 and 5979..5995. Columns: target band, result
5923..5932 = 0.1 angstrom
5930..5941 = 0.5 angstrom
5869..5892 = -0.4 angstrom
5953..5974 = -0.4 angstrom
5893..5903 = 0.5 angstrom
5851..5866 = 0.5 angstrom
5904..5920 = 0.1 angstrom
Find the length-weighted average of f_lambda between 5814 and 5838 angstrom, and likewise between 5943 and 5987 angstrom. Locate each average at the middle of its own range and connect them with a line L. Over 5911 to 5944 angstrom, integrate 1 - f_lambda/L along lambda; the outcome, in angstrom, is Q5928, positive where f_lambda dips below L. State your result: 0.8 angstrom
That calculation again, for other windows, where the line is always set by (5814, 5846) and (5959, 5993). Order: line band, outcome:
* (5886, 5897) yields 0.80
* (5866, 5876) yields -0.15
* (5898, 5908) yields 0.32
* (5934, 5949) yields 0.02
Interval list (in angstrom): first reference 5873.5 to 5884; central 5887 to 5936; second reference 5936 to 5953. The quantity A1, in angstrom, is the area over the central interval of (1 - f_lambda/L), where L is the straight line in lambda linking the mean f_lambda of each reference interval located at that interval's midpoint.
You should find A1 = 3.1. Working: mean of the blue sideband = 49.8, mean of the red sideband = 47.2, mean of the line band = 45.4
